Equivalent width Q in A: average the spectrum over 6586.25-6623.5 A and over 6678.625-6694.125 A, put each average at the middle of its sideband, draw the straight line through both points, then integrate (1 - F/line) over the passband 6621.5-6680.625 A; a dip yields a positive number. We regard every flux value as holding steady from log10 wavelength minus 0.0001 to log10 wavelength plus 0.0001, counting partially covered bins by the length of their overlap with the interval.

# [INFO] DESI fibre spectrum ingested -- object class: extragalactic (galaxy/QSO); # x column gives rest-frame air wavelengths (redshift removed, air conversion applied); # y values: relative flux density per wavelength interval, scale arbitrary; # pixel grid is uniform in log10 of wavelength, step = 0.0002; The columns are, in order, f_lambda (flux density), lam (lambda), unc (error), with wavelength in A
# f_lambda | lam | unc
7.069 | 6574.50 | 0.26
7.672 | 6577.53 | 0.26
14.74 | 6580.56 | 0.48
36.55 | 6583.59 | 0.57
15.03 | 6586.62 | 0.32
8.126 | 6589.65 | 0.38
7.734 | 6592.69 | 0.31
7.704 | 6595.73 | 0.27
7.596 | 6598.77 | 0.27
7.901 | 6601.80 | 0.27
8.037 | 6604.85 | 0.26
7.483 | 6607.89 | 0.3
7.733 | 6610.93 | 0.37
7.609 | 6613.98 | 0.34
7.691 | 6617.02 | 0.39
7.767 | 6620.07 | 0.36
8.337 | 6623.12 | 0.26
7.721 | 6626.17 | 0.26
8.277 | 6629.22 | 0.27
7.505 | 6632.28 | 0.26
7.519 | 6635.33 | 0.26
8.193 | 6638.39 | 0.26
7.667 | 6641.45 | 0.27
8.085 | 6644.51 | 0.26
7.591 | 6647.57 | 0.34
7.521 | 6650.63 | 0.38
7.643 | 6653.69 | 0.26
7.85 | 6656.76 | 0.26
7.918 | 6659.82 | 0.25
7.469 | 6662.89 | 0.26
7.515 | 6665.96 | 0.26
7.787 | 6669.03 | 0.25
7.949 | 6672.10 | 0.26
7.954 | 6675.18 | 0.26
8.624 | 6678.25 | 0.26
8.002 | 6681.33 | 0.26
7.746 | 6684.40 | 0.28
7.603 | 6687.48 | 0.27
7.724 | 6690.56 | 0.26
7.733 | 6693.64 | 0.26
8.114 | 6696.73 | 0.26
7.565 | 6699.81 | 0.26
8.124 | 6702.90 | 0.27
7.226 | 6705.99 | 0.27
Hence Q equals 0.9 A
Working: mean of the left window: 8.16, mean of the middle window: 7.85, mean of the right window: 7.83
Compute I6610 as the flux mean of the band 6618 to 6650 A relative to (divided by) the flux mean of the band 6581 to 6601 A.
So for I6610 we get 0.58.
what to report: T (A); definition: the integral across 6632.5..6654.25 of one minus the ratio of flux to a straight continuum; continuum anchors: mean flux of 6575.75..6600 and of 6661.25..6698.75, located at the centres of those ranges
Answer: 4.8 A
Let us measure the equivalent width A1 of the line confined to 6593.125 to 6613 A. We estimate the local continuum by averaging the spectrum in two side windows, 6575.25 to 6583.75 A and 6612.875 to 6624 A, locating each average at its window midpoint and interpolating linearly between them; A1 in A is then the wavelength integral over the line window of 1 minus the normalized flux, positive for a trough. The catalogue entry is 5.7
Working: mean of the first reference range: 15.8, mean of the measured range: 7.74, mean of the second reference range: 7.83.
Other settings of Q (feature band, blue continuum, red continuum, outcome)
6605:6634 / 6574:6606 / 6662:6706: 7.6 A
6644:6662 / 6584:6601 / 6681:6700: 2.5 A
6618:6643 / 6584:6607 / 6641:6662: 2.3 A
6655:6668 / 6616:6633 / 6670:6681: 0.6 A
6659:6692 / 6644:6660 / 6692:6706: -0.3 A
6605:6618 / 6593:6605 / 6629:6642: 0.2 A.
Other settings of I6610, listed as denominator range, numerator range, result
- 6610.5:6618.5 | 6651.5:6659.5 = 1.01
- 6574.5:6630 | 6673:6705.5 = 0.78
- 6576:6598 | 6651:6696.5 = 0.57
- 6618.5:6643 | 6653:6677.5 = 0.99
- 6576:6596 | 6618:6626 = 0.56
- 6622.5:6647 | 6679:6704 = 1.00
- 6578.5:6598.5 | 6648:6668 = 0.53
